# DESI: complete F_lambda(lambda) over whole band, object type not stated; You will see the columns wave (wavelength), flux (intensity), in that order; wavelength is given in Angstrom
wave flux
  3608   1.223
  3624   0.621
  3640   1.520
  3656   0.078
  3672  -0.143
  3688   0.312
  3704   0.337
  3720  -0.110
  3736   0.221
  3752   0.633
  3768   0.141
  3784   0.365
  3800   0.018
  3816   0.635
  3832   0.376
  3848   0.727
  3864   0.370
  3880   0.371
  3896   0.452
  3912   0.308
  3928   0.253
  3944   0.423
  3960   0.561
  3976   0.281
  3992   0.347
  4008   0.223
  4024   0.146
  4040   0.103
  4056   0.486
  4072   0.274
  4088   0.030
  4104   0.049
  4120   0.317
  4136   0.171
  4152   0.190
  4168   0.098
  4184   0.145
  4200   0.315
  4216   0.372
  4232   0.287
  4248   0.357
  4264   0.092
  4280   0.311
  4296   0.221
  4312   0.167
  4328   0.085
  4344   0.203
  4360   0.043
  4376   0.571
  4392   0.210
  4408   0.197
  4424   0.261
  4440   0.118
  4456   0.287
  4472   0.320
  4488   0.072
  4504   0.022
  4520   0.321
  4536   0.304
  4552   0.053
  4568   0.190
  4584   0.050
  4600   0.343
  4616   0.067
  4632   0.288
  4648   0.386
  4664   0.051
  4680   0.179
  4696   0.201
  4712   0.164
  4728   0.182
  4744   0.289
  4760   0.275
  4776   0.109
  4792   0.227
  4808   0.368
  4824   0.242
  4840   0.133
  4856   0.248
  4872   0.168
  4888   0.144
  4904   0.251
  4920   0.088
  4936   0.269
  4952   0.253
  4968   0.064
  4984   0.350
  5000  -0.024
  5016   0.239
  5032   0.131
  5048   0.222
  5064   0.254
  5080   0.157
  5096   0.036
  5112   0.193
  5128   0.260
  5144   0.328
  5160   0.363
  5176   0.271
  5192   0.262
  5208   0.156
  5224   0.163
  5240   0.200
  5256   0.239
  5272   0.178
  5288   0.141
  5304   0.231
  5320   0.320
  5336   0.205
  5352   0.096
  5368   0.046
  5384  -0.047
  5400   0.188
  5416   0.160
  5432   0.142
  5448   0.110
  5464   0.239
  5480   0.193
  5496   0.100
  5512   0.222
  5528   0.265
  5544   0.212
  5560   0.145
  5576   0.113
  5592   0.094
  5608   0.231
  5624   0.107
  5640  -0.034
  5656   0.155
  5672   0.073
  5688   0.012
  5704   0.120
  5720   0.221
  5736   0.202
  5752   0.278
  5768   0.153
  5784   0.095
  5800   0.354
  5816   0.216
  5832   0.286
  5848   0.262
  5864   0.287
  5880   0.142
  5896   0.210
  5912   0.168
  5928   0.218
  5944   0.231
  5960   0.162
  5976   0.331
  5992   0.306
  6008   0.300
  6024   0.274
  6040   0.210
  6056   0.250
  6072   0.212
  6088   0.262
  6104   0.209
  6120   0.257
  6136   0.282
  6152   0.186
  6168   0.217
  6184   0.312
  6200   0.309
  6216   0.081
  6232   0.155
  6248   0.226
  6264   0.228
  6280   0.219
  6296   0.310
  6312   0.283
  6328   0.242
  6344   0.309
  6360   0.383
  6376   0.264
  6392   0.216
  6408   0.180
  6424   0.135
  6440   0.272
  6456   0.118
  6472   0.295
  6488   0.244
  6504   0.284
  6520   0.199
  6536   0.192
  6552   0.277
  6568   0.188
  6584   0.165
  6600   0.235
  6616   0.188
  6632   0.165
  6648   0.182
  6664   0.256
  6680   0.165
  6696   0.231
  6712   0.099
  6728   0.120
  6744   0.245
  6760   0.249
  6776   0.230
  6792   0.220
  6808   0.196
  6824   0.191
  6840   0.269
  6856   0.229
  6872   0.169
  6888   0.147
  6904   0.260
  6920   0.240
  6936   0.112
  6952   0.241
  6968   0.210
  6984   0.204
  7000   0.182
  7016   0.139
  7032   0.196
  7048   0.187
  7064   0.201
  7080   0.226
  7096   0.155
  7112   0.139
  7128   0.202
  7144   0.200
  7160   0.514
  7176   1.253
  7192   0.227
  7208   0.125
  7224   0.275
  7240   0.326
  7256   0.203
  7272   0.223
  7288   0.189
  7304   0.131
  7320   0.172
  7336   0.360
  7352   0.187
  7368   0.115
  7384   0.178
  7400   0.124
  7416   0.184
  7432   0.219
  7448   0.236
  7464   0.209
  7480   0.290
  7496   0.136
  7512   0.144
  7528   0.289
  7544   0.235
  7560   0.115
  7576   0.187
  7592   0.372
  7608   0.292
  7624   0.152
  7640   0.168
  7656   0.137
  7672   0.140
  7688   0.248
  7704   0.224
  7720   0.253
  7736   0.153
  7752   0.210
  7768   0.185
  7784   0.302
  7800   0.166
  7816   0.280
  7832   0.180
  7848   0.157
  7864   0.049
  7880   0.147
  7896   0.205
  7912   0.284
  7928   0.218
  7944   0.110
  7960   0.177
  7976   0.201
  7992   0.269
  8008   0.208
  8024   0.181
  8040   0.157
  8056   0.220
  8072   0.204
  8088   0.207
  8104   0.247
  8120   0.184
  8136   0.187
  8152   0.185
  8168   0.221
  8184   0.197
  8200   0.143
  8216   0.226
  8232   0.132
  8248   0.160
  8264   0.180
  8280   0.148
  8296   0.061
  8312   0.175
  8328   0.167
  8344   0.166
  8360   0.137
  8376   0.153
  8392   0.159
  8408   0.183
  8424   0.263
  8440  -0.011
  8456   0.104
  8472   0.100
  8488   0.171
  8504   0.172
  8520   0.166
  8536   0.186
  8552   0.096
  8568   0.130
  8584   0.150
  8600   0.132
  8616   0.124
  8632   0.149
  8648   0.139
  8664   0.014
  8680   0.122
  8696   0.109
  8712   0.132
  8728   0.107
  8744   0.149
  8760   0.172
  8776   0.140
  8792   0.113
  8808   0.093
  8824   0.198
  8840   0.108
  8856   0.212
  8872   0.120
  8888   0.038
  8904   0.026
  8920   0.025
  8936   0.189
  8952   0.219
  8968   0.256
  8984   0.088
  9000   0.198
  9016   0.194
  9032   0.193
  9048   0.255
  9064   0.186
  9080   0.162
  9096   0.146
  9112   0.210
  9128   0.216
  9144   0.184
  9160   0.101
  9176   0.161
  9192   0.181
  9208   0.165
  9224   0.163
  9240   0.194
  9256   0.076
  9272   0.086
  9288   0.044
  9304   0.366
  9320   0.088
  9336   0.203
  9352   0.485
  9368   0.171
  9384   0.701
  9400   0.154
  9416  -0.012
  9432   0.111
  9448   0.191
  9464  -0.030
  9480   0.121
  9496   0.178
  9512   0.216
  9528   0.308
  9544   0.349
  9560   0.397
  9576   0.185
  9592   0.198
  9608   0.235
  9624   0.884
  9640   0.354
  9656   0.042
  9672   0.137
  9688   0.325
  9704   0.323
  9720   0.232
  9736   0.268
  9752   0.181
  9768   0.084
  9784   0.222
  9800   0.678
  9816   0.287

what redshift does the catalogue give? 0.92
